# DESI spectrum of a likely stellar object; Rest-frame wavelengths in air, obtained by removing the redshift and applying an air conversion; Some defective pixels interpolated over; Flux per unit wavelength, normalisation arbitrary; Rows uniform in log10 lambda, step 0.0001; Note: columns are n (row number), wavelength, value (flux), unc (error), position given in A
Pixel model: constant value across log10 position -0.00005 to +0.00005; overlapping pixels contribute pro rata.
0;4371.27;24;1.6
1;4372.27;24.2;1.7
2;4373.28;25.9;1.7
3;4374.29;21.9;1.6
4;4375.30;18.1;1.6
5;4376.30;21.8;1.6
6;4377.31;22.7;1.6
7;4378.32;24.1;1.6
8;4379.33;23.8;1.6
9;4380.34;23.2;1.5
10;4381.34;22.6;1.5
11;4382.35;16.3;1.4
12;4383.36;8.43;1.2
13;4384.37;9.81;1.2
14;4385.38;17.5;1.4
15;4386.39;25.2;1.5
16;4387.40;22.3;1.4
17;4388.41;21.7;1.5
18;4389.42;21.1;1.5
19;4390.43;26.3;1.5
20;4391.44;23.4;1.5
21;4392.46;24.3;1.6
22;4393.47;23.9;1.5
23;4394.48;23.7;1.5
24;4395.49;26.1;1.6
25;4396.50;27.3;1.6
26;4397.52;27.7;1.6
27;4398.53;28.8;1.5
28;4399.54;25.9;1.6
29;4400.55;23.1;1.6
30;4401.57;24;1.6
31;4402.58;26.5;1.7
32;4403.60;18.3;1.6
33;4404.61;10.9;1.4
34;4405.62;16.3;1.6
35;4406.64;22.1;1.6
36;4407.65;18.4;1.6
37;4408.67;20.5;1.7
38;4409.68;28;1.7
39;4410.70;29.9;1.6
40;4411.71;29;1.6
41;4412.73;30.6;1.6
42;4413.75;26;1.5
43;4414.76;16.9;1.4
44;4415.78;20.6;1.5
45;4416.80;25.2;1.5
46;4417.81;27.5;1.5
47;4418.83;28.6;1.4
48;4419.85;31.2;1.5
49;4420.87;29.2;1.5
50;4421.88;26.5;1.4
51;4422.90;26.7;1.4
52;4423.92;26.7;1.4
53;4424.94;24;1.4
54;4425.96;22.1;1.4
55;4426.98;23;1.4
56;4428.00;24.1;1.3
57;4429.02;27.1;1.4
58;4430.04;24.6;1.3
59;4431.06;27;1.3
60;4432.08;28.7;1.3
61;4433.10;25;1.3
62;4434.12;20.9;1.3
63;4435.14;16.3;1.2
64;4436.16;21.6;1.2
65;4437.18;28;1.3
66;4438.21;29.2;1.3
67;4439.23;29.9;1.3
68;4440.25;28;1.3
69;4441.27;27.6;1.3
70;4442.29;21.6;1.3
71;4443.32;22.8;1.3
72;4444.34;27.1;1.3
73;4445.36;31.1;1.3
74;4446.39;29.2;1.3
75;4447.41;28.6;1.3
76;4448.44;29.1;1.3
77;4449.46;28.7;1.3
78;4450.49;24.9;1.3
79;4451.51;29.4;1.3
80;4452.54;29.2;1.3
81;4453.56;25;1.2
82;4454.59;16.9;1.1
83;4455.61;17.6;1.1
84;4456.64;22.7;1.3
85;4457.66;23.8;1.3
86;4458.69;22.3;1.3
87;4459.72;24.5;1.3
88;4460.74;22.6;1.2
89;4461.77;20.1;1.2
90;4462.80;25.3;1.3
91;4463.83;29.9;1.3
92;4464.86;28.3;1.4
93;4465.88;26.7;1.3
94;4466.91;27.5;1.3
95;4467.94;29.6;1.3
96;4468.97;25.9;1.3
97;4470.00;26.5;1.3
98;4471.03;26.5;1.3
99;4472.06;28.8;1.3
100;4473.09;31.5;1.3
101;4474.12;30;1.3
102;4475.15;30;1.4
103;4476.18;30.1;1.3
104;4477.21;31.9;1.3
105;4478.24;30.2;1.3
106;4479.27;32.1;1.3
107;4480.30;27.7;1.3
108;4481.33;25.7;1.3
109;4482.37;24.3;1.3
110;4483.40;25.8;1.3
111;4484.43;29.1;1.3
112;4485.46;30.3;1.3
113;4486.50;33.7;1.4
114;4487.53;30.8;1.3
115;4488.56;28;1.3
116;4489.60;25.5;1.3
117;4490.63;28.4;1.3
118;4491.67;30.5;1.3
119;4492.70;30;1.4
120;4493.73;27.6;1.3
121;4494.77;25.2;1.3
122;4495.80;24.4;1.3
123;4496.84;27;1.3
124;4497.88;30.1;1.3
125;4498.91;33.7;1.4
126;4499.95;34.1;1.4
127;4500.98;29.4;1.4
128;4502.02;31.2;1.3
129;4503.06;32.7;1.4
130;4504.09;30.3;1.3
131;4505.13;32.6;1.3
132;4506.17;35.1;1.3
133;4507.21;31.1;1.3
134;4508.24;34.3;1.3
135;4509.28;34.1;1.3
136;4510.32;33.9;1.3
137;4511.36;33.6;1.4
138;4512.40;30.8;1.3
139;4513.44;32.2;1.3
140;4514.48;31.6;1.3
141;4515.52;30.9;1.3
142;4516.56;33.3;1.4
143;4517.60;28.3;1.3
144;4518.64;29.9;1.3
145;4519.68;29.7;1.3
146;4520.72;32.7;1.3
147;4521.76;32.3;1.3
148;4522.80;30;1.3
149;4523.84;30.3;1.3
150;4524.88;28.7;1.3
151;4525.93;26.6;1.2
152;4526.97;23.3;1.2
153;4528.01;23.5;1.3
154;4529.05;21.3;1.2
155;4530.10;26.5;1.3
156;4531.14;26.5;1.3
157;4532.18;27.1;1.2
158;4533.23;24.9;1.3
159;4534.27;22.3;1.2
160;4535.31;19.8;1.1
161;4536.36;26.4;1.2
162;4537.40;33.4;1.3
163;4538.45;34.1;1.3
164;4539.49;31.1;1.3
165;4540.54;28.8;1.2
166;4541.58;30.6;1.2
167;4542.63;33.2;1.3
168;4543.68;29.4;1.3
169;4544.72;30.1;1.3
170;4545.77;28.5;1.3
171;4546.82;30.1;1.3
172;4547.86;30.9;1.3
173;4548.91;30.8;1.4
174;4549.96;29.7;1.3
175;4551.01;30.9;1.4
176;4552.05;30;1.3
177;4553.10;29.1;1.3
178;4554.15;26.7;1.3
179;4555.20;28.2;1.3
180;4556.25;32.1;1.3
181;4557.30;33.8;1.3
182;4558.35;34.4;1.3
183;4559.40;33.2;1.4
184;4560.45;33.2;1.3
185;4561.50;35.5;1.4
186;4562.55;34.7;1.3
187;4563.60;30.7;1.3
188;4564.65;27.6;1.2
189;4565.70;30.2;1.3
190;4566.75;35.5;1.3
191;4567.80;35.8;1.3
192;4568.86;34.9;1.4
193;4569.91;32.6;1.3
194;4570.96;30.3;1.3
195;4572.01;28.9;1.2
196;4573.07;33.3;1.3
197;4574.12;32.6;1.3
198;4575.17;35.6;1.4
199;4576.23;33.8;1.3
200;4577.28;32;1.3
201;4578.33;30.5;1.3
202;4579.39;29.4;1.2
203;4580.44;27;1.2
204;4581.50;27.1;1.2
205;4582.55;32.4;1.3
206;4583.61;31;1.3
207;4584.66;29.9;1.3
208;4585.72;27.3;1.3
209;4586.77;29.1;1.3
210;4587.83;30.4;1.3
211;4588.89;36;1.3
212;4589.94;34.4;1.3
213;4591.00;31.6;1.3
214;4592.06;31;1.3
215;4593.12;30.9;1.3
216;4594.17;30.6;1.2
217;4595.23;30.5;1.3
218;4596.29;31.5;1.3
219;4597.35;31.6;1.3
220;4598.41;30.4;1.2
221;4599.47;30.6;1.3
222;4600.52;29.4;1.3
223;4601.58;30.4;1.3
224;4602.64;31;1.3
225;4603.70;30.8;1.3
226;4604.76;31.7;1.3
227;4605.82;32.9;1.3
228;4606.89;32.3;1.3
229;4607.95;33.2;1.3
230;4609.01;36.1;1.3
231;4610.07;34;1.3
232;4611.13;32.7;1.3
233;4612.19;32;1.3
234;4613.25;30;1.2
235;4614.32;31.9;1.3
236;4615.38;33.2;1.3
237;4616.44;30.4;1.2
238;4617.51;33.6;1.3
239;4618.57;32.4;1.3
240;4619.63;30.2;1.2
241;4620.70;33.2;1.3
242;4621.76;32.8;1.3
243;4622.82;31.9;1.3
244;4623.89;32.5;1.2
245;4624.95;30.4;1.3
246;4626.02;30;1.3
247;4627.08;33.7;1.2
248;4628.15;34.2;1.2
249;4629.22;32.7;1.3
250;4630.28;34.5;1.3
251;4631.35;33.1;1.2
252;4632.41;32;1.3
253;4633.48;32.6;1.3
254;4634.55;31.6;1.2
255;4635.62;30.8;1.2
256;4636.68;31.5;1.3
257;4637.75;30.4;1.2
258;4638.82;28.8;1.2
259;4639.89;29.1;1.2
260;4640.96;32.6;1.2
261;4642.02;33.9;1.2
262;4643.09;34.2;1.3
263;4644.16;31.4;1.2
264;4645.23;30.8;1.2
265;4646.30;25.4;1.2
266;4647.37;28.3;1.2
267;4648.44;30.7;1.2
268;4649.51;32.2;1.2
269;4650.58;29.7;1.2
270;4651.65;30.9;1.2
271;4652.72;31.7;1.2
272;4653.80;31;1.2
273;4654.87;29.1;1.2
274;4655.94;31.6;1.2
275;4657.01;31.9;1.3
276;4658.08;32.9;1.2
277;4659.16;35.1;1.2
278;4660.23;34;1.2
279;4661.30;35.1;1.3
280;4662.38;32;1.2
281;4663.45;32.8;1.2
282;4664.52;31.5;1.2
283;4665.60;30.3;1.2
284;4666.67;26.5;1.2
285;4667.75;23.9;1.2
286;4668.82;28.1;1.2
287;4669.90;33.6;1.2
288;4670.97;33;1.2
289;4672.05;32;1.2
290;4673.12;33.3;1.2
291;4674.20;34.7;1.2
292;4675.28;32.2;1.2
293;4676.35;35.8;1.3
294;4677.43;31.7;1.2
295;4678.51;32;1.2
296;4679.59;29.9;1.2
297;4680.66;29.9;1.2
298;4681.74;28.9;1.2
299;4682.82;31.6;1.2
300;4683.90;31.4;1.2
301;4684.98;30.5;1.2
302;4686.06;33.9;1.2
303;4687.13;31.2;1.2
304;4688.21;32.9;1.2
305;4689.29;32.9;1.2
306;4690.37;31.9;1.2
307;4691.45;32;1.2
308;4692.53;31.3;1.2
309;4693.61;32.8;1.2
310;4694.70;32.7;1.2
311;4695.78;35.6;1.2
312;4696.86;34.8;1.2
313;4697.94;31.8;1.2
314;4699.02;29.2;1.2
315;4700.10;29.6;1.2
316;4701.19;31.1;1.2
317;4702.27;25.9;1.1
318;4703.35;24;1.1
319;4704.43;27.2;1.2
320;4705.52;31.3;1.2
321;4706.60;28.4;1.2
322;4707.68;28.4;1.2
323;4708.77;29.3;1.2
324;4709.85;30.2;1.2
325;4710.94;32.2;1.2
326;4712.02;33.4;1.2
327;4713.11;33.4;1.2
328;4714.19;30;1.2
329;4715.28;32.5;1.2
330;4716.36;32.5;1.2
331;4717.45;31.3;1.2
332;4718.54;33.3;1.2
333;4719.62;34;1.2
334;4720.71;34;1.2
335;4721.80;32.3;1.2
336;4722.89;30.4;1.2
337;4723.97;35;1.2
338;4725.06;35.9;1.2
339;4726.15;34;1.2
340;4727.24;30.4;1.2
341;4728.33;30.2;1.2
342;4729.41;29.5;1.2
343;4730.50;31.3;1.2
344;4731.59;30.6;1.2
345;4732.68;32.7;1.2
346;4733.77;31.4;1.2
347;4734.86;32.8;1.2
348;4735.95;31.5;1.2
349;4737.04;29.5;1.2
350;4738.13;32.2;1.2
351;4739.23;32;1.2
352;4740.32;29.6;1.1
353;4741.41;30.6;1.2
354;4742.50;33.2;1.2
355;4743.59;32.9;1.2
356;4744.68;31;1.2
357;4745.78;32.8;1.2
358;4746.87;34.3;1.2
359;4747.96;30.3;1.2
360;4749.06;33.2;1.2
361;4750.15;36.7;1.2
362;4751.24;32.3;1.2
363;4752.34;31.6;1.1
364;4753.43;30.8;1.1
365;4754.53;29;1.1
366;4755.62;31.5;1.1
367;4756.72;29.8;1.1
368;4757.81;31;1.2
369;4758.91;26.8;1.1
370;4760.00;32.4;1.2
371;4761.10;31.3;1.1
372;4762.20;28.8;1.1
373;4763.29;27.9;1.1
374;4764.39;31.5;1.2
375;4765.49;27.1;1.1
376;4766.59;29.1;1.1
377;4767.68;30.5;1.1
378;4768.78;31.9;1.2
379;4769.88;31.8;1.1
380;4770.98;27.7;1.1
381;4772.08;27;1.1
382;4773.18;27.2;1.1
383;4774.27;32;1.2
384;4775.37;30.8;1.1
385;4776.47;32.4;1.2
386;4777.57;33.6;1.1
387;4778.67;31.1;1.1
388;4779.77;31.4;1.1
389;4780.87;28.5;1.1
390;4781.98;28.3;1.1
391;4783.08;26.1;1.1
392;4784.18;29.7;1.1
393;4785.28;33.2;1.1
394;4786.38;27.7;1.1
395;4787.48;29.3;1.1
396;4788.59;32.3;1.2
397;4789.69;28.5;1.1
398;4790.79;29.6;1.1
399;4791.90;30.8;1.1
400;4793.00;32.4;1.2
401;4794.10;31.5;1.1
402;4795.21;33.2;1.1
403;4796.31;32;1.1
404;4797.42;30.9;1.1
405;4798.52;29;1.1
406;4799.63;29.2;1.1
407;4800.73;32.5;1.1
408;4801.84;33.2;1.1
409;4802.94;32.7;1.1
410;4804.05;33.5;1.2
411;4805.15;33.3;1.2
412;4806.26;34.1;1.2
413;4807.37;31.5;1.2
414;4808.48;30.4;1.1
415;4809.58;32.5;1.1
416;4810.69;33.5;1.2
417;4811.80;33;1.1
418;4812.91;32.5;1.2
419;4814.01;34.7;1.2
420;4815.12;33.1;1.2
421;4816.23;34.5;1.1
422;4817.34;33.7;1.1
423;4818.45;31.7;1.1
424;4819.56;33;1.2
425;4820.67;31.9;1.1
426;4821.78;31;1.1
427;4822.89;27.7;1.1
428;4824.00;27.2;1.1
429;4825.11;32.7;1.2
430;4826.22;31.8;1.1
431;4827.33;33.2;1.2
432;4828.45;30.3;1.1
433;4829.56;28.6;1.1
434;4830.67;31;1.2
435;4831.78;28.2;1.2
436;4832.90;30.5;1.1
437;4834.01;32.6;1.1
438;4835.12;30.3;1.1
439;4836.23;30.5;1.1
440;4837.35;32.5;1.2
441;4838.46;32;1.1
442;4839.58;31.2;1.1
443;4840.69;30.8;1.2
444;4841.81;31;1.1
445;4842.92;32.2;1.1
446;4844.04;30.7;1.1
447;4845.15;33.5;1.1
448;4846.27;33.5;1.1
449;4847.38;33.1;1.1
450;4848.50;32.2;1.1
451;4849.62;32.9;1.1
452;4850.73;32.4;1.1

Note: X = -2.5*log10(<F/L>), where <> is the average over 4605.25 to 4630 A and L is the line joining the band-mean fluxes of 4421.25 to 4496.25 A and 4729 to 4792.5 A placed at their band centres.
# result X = -0.131 mag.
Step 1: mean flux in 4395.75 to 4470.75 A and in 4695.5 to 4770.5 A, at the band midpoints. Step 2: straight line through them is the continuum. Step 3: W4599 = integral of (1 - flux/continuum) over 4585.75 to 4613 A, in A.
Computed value -3.0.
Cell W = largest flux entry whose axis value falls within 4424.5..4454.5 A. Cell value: 31.1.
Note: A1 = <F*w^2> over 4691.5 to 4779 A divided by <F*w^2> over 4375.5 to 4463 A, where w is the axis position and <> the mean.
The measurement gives 1.49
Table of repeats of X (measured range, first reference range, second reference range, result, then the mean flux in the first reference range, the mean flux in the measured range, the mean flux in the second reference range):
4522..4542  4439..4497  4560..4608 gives 0.09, 27.1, 27.2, 31.5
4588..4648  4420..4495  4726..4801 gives -0.11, 26.7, 31.8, 30.8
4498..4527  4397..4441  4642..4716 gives -0.16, 24.8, 31.4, 31.2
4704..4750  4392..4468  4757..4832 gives -0.07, 25.1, 31.7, 30.9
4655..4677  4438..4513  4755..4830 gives -0.07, 28.3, 32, 31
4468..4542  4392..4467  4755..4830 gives -0.12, 25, 29.3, 31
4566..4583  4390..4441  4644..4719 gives -0.12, 24.8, 32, 31.2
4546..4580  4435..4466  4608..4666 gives -0.08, 25.5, 31.7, 31.9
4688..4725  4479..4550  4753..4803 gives -0.05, 29.4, 31.4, 30.3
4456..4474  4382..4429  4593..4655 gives -0.02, 23.4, 26.1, 31.6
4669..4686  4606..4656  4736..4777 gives -0.02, 31.7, 32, 30.8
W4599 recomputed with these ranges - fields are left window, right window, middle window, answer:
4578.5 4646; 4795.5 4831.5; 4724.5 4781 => 1.2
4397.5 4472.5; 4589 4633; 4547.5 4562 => -0.7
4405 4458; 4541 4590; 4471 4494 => -1.3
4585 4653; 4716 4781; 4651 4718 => 0.3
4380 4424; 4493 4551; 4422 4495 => -0.9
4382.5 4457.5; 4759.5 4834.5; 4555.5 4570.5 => -3.5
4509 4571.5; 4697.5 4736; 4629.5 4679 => -1.2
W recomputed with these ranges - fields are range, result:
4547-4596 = 36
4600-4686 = 36.1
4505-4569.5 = 35.8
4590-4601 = 31.6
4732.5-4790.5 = 36.7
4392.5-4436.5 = 31.2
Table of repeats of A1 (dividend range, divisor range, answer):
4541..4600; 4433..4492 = 1.22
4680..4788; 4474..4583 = 1.12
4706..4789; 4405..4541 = 1.27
